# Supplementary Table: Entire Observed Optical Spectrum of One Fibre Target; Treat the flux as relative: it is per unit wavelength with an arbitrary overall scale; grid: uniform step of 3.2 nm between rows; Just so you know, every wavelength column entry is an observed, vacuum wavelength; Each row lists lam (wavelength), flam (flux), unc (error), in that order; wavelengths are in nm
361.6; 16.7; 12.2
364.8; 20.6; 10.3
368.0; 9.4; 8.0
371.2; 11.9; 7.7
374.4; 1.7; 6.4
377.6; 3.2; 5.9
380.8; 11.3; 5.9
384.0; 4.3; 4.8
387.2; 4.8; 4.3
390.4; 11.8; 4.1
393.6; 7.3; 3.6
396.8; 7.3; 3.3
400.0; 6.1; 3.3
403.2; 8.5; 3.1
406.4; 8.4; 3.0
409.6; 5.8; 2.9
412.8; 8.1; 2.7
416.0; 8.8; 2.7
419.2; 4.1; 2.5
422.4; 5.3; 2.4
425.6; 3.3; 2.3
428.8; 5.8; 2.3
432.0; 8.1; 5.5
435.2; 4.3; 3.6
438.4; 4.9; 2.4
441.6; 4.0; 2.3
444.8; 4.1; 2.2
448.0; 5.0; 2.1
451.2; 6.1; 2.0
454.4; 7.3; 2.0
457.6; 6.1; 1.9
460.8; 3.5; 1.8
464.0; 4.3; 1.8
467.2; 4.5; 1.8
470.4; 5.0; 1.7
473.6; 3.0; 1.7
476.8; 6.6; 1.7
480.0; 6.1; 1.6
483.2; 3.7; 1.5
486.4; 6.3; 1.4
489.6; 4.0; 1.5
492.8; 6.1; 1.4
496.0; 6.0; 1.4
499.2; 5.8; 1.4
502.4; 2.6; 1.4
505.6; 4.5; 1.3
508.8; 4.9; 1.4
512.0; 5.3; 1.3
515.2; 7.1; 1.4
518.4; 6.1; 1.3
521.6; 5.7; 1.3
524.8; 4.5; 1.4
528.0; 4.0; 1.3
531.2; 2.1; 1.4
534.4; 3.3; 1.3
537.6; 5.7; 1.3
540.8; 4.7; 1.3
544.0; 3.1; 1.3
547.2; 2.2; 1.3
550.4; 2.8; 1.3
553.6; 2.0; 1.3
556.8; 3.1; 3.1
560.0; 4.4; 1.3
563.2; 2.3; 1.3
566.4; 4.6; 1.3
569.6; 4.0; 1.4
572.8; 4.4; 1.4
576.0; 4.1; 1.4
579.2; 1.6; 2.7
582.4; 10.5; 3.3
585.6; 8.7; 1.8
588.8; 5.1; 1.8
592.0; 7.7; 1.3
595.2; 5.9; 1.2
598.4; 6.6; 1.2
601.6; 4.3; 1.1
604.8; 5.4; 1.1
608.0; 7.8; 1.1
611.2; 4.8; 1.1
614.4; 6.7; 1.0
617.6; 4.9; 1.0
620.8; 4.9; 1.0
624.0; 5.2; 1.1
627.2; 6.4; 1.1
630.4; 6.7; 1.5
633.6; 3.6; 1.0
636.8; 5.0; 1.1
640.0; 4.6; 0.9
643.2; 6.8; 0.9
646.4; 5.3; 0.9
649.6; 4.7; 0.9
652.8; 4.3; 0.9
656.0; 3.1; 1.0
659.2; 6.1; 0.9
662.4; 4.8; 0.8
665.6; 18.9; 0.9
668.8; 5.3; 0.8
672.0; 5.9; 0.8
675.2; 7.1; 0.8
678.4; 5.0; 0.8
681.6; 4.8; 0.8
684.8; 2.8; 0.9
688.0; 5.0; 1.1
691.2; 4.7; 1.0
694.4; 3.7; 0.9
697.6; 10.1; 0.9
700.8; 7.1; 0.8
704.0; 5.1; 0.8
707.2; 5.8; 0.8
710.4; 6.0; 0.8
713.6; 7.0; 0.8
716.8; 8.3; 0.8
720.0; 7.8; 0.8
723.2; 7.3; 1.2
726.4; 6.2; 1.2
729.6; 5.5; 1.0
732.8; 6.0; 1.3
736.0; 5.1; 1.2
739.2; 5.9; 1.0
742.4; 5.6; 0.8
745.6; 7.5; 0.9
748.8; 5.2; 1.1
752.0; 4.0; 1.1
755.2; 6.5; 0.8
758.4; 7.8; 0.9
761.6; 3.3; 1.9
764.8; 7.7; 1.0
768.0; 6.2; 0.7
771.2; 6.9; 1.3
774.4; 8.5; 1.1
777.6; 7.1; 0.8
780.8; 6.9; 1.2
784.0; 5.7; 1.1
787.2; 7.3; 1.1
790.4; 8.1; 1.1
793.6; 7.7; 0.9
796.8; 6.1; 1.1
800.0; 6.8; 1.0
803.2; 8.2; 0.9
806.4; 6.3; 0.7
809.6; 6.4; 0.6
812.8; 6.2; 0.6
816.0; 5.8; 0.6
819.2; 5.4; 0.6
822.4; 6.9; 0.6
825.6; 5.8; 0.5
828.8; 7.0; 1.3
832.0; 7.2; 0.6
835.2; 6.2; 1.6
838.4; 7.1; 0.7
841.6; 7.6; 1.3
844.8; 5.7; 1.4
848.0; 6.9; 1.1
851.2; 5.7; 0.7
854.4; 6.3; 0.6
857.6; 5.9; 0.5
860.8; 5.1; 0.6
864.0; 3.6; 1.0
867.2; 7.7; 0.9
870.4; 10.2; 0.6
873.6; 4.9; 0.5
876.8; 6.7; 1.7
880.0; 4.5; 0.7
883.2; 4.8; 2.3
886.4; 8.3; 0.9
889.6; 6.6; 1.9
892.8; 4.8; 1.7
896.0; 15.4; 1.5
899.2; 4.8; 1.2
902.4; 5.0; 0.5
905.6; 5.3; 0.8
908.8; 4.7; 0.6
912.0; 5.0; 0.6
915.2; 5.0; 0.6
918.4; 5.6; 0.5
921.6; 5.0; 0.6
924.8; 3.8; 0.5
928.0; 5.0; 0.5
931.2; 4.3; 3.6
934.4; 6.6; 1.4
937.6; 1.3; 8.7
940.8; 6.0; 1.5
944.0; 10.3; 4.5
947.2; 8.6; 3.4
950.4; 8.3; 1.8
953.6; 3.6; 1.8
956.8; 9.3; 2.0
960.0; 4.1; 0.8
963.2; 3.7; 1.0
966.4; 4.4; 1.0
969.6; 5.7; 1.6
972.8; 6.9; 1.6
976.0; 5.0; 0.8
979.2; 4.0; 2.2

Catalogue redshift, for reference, 0.787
